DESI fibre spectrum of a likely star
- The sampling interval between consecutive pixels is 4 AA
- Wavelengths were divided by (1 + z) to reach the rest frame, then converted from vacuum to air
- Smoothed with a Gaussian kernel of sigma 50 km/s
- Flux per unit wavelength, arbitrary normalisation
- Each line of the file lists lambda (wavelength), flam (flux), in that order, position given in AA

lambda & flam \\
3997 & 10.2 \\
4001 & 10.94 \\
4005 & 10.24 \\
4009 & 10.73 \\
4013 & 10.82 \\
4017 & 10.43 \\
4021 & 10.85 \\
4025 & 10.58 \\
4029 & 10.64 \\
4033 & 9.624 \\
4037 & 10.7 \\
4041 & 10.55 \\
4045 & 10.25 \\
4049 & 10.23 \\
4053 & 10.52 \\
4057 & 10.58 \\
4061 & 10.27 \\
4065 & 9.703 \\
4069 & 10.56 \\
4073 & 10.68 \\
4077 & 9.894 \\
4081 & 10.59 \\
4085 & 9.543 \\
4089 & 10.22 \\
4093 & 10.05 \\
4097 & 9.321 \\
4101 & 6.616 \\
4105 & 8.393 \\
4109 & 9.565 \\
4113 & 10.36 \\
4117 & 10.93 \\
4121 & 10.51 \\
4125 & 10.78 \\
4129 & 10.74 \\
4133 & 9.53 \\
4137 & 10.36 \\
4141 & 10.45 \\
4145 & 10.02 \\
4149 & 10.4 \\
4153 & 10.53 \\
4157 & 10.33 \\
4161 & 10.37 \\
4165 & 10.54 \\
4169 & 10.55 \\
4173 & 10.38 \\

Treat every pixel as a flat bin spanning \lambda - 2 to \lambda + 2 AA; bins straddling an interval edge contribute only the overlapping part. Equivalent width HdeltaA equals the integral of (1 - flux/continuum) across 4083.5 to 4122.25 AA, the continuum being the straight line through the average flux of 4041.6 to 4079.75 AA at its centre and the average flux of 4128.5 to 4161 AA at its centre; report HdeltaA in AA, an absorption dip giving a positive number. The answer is 2.9 AA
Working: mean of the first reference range 10.3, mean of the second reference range 10.3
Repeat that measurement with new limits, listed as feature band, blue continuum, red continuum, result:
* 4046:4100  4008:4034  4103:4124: 0.7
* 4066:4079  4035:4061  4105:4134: 0.1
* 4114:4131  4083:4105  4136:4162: -1.7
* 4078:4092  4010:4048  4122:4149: 0.4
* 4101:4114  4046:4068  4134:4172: 1.8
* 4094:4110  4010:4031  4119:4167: 3.0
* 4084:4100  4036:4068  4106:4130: 1.2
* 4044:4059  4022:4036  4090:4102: -0.8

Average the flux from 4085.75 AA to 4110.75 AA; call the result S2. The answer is 9.05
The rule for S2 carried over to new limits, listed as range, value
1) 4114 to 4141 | 10.5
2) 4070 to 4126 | 9.81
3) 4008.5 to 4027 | 10.7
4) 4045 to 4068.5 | 10.3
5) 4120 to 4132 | 10.6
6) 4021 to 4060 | 10.4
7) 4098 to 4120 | 9.24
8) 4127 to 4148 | 10.2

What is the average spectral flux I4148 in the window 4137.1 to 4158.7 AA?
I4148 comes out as 10.3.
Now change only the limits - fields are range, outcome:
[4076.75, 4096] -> 10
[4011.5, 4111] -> 10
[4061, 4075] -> 10.3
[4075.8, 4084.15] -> 10.2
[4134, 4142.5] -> 10.3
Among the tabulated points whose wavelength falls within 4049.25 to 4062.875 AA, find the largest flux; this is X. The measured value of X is 10.58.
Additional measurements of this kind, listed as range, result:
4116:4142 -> 10.93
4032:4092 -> 10.7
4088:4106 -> 10.22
